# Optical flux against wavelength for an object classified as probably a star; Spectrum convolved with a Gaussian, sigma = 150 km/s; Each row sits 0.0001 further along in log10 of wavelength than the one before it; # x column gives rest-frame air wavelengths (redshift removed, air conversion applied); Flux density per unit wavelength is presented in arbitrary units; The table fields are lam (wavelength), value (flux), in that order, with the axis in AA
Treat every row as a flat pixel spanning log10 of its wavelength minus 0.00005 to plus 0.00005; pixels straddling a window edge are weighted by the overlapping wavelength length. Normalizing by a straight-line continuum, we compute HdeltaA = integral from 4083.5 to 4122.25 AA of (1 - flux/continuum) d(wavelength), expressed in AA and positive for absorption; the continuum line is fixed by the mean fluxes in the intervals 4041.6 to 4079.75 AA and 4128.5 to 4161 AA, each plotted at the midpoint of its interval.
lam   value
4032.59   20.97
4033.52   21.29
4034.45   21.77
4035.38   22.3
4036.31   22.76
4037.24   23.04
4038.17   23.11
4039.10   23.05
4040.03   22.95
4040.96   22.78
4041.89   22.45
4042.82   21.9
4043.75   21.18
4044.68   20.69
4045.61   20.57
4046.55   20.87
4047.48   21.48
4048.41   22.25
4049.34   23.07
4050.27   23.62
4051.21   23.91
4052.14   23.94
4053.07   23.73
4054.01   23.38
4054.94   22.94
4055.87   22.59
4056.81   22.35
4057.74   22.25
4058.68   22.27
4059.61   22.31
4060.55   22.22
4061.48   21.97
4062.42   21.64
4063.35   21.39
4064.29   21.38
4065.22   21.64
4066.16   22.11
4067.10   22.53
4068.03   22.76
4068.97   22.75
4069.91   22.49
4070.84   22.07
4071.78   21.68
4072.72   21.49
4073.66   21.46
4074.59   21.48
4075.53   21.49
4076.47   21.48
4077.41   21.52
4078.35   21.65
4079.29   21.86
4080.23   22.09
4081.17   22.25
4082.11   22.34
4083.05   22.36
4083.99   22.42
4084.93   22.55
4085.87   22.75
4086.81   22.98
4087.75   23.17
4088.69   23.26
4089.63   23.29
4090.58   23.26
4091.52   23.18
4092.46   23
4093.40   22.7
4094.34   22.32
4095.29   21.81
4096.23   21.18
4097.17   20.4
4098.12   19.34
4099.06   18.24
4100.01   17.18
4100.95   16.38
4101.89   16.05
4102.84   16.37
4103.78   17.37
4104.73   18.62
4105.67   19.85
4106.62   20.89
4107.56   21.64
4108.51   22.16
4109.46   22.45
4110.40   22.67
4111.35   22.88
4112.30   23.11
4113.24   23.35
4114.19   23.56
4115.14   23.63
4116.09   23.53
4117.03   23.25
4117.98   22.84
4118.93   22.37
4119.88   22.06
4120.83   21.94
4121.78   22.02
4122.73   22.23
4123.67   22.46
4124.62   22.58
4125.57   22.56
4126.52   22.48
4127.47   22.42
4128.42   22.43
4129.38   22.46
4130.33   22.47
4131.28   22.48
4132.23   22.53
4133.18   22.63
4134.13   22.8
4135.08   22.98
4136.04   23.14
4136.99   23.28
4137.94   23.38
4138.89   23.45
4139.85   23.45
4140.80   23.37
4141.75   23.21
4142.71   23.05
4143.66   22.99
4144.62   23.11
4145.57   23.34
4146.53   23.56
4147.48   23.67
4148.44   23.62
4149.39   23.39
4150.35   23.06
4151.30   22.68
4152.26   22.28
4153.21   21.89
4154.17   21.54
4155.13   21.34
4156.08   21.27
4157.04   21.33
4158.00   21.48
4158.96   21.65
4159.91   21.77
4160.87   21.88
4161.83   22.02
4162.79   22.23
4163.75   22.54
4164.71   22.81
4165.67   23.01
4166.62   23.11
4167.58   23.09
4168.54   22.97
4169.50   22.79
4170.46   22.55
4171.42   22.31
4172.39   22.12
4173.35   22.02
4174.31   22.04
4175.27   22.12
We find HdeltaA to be 1.5 AA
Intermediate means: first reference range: 22.1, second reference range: 22.7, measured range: 21.5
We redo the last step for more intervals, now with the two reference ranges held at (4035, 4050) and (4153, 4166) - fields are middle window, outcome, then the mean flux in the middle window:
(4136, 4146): -0.60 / 23.3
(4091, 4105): 1.53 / 19.6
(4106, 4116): -0.28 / 22.6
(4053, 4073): -0.11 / 22.2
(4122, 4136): -0.37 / 22.5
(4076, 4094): -0.38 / 22.5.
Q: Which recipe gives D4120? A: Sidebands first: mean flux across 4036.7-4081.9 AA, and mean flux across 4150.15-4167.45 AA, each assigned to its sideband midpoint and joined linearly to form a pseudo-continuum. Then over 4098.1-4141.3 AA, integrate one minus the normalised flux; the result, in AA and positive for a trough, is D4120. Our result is 0.8 AA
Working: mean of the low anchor 22.2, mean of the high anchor 22.1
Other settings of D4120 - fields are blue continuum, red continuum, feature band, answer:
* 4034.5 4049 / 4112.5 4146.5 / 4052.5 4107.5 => 2.2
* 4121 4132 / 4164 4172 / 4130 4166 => -0.1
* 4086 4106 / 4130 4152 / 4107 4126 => -0.8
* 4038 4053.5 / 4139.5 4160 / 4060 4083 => 0.6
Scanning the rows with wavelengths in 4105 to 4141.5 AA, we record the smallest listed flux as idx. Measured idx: 19.85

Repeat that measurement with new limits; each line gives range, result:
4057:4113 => 16.05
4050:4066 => 21.38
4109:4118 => 22.45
